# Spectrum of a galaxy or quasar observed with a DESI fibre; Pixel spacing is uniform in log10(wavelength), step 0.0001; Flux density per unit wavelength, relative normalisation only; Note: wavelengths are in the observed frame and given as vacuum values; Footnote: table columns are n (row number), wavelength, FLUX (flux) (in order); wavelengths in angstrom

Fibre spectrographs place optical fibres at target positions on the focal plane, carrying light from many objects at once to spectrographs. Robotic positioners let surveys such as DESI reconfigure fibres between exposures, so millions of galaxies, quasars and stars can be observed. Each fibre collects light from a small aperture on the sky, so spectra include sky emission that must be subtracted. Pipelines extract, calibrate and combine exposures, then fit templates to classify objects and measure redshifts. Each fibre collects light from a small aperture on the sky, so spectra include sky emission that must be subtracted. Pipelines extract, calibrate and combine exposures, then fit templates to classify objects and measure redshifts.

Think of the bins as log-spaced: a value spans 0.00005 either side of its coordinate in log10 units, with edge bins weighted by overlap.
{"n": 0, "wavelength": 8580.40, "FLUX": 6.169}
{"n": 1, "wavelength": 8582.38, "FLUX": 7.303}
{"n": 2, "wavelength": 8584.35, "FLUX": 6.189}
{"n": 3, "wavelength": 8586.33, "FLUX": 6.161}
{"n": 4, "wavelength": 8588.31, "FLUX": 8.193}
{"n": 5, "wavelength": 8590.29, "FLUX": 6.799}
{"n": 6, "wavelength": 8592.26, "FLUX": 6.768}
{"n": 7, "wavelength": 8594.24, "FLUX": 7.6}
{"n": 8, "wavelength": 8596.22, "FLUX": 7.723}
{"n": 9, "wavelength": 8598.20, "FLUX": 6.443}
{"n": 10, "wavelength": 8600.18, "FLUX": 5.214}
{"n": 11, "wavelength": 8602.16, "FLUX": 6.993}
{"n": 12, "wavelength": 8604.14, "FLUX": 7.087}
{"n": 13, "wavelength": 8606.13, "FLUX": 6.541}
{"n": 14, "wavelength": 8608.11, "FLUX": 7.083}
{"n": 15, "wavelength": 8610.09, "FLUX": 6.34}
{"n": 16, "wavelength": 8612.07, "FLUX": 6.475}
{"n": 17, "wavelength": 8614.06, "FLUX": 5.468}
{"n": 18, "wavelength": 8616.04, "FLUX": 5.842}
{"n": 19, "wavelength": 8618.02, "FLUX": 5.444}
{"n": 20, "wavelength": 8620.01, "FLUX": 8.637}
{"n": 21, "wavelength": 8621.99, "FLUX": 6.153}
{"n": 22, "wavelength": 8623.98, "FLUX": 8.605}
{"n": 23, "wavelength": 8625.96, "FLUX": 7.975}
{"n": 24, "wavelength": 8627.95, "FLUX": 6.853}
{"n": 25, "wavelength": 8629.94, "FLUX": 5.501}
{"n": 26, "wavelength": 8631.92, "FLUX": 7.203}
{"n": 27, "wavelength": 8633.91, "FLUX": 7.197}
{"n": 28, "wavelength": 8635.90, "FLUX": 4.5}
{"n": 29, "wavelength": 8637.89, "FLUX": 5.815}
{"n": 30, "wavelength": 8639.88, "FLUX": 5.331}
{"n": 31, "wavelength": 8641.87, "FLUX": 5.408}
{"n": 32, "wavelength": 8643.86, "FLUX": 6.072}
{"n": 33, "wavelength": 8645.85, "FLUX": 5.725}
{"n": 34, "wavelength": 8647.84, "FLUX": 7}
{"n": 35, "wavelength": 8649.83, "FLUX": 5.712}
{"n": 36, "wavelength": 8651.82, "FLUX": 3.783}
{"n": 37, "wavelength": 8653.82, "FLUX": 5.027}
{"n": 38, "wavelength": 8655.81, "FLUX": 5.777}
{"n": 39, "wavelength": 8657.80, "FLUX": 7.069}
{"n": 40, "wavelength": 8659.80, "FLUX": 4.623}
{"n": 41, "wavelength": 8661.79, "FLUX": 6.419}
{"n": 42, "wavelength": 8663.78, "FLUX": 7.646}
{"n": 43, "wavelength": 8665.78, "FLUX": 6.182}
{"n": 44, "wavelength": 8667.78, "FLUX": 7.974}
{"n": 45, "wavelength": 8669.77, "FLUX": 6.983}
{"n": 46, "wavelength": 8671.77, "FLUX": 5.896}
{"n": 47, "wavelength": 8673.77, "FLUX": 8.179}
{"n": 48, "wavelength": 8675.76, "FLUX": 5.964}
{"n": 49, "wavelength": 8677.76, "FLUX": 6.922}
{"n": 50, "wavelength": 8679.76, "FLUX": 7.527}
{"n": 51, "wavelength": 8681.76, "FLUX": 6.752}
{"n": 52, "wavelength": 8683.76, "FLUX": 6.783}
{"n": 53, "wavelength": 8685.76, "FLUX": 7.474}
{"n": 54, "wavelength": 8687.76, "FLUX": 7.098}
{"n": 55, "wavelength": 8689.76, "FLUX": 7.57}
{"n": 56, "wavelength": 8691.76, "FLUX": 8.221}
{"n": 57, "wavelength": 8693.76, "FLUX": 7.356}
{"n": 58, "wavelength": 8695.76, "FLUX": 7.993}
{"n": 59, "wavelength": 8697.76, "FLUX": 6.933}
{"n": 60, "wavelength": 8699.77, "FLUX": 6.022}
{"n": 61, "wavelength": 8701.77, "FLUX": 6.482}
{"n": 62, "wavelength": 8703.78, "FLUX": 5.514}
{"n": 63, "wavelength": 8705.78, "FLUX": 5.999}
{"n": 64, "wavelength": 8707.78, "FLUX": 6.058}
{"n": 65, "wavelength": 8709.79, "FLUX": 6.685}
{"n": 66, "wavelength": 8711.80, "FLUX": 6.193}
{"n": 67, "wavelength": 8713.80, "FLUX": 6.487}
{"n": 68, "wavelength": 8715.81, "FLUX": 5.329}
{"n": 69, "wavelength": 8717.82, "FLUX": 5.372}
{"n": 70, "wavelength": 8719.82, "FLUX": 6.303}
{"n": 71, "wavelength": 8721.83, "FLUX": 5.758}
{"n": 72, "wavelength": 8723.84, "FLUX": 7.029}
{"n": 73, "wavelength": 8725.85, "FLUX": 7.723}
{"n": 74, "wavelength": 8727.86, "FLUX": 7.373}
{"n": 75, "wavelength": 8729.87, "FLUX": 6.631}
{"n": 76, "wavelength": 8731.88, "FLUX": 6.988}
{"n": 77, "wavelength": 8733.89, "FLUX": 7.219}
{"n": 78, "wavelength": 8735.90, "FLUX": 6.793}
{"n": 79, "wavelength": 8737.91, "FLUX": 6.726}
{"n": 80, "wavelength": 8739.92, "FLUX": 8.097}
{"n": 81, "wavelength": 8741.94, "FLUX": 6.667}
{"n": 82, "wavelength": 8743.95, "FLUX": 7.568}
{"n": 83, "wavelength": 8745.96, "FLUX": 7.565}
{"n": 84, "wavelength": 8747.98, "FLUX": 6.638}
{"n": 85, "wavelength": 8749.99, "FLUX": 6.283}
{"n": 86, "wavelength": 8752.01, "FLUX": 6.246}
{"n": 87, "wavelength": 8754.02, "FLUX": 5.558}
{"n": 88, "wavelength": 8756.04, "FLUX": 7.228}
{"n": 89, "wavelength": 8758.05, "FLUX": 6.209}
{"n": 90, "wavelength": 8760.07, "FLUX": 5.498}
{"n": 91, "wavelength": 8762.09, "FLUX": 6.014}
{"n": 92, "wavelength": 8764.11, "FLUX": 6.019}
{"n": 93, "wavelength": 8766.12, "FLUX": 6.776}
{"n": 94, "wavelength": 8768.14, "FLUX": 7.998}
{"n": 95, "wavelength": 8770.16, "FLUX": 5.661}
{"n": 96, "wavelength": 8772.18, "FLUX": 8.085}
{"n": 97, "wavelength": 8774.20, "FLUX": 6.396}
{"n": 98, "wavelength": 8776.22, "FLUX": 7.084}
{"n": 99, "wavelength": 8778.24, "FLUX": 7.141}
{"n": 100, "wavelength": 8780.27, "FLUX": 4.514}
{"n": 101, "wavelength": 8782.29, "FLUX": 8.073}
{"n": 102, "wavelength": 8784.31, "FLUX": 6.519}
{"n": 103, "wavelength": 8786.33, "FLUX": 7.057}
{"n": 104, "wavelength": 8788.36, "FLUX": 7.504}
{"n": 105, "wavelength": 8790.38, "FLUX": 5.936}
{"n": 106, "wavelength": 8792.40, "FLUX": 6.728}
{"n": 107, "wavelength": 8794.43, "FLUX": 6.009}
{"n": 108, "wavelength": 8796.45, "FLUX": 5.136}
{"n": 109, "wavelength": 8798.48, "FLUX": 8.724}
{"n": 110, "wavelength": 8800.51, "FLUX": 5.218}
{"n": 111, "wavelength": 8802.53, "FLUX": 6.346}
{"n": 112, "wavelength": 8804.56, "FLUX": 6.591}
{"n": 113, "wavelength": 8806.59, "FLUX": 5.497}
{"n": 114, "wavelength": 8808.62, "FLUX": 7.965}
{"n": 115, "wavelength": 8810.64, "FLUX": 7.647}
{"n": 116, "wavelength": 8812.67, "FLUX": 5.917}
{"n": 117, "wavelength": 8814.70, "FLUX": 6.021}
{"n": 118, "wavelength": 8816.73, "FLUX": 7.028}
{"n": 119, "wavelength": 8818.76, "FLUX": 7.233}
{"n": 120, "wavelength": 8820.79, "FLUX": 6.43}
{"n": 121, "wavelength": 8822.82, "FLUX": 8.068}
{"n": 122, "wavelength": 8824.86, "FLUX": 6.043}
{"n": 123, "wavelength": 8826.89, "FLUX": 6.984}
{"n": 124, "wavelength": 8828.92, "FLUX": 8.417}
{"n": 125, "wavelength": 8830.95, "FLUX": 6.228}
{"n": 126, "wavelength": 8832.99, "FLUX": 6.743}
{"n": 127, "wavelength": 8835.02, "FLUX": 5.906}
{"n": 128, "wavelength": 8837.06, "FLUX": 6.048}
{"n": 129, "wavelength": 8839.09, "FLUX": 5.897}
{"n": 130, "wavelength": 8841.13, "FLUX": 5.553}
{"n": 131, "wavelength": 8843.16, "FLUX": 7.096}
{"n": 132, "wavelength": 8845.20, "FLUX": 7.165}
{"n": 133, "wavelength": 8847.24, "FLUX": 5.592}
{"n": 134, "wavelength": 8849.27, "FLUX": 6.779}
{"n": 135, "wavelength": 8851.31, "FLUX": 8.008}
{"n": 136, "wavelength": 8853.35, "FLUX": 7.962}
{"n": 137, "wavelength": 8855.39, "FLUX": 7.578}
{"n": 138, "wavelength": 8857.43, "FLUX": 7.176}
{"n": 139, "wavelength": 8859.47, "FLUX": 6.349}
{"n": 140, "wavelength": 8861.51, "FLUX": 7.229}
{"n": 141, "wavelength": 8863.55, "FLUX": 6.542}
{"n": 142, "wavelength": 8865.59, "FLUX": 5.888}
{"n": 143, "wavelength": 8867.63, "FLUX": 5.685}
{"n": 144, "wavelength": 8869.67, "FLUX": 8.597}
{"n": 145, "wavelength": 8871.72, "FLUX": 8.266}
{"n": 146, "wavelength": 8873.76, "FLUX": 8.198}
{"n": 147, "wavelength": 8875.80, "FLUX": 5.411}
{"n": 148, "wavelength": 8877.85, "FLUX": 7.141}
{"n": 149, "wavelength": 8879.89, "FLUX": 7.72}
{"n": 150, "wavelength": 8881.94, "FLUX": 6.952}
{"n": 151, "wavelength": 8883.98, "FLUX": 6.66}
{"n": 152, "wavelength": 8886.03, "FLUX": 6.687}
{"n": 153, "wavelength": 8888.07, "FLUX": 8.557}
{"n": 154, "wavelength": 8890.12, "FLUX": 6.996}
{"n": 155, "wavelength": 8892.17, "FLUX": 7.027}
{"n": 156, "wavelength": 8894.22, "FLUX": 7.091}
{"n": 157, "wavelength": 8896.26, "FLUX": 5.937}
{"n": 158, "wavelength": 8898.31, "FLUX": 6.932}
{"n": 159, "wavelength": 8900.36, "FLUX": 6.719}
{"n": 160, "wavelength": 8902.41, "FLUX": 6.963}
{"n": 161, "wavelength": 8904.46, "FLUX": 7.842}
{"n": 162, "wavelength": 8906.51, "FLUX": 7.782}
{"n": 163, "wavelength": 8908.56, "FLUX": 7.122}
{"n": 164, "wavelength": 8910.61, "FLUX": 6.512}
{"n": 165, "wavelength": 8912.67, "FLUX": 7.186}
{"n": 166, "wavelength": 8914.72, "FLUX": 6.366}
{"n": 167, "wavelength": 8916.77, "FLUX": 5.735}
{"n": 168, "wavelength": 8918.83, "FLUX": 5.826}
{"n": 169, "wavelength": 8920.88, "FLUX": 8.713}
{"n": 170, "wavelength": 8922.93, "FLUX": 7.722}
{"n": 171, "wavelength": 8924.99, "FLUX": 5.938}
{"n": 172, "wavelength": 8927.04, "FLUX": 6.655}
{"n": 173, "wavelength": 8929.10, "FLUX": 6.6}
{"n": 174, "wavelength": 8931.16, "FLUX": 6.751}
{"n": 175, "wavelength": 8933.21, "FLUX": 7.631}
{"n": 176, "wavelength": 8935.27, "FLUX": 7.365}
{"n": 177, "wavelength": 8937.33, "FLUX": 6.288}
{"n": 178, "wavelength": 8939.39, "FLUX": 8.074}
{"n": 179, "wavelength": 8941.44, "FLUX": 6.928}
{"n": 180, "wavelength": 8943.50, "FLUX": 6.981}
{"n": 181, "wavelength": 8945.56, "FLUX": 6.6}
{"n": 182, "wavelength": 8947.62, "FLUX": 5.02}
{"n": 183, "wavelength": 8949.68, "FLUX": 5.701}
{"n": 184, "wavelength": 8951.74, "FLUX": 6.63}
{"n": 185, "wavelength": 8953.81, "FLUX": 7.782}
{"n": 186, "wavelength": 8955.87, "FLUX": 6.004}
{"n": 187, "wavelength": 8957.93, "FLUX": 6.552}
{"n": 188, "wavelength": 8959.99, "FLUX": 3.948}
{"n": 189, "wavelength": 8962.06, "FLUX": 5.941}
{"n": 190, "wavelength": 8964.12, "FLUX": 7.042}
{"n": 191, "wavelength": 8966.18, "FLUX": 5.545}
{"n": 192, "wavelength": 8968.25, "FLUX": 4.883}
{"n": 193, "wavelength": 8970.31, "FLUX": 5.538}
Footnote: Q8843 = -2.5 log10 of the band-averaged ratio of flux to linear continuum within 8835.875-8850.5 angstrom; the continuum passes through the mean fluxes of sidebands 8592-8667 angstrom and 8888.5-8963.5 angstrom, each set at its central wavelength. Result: 0.05 mag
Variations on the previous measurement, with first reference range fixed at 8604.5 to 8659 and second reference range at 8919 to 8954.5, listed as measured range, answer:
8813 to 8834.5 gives -0.04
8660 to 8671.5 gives -0.08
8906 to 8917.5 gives 0.01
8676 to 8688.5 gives -0.11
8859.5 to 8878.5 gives -0.04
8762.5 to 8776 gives -0.05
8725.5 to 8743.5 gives -0.11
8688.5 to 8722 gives -0.02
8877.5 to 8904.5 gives -0.04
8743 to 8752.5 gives -0.07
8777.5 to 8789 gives -0.03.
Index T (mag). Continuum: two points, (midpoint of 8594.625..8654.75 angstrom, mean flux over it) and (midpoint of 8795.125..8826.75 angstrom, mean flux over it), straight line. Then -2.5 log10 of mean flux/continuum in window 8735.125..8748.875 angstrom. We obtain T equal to -0.10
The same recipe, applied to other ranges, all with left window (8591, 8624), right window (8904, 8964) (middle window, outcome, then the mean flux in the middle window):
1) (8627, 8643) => 0.12 mag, 5.97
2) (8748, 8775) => 0.04 mag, 6.47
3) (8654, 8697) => -0.04 mag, 6.94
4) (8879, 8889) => -0.10 mag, 7.3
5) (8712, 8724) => 0.12 mag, 5.99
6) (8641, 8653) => 0.19 mag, 5.61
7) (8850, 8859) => -0.13 mag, 7.57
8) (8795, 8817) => 0.03 mag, 6.53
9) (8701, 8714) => 0.08 mag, 6.18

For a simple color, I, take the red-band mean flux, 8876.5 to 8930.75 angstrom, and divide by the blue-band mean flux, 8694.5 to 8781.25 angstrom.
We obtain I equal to 1.1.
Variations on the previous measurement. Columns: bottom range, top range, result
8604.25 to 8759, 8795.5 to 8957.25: 1.04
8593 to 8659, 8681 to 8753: 1.07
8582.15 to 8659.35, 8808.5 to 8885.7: 1.07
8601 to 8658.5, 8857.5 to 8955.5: 1.10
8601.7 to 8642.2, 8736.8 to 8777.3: 1.03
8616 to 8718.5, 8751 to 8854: 1.02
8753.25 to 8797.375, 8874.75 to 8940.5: 1.07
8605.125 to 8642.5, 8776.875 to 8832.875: 1.04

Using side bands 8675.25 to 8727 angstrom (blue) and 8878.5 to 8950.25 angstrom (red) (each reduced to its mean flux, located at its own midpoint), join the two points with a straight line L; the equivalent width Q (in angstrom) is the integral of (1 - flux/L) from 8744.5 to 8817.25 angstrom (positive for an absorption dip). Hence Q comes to 2.0 angstrom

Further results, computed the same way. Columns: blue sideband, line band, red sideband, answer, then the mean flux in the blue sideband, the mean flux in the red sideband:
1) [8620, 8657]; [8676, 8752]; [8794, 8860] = -4.92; 6.17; 6.72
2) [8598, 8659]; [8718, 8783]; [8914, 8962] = -3.40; 6.26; 6.59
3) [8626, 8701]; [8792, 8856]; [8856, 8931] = 1.23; 6.52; 6.96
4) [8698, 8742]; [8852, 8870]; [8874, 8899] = -0.16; 6.52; 6.97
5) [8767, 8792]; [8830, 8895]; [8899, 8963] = -1.32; 6.83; 6.71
